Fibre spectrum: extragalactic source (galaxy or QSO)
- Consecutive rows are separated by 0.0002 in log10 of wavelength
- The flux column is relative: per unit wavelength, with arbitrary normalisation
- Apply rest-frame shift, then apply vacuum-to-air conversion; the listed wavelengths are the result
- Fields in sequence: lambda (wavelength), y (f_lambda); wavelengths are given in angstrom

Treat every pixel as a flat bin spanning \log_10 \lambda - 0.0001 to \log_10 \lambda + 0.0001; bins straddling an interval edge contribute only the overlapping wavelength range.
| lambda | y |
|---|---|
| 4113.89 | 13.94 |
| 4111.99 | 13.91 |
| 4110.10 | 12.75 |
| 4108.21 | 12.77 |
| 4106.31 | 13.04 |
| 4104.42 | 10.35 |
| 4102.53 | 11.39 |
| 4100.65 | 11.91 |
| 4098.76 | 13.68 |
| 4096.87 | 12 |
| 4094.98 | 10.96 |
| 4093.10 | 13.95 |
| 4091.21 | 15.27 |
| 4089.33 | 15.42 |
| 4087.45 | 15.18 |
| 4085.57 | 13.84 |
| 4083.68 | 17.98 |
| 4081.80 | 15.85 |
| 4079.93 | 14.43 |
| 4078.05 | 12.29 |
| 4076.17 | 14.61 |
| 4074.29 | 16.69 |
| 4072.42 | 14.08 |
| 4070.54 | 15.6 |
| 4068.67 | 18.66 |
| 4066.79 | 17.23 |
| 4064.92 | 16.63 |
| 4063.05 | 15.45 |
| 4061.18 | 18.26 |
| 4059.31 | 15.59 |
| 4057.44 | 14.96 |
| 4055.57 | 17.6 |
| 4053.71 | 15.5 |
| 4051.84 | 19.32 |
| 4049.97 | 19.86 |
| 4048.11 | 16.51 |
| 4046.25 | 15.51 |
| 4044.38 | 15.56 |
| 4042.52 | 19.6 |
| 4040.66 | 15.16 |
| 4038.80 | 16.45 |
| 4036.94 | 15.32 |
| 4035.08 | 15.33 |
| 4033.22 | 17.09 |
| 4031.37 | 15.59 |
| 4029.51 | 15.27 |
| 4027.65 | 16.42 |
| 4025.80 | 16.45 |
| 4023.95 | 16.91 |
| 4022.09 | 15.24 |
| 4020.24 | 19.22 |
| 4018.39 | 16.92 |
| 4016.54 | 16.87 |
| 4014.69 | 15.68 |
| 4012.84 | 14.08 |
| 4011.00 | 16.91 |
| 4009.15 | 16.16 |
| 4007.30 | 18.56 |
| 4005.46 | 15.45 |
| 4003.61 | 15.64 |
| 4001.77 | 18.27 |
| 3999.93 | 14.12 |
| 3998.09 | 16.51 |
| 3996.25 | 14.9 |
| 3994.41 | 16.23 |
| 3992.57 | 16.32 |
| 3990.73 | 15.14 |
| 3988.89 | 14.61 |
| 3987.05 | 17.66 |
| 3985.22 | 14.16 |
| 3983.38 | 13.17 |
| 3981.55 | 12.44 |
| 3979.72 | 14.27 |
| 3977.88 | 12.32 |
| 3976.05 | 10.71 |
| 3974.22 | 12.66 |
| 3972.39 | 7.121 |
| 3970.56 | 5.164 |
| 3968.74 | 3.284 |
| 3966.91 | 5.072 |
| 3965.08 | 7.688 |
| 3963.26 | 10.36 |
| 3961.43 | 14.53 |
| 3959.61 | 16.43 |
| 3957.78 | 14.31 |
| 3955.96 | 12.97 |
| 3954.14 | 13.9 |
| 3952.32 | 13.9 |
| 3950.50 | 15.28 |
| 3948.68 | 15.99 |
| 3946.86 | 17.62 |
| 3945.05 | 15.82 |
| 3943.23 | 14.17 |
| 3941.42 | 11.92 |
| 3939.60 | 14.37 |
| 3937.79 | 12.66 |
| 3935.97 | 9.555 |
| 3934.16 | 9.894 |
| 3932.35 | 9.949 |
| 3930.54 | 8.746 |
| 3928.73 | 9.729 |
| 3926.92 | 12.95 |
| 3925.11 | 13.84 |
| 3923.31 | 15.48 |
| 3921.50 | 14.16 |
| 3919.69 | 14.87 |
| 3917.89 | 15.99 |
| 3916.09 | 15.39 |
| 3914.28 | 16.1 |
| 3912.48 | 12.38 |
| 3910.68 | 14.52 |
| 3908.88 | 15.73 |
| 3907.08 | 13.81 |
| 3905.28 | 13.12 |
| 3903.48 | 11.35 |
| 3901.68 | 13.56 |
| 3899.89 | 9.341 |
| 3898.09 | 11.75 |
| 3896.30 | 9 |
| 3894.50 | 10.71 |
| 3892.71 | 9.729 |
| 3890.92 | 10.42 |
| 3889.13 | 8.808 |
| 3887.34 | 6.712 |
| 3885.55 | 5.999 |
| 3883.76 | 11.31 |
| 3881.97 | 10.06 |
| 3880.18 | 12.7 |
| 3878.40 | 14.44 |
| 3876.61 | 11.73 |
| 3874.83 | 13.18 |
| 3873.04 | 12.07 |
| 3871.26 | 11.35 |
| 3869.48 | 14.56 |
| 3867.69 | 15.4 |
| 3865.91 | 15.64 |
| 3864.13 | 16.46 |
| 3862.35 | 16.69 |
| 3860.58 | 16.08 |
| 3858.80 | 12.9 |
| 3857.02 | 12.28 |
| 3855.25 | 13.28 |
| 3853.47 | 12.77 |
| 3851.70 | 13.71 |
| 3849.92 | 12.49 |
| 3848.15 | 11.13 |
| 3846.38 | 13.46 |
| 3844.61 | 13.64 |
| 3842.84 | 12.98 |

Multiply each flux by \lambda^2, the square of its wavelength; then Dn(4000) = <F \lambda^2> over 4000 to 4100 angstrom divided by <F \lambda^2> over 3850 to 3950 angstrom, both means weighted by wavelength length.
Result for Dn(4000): 1.3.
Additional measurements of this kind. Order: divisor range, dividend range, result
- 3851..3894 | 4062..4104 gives 1.31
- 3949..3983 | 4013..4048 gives 1.48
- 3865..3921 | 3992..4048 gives 1.41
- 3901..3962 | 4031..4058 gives 1.29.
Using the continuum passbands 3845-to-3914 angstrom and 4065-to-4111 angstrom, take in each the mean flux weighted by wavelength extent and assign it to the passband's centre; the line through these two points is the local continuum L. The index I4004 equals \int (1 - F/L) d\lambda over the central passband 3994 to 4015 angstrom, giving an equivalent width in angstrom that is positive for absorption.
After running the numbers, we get -4.0 angstrom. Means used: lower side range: 12.4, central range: 16.1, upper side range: 14.2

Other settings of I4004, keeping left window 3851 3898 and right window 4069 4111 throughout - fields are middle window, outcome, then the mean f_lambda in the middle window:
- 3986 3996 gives -2.1 angstrom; 15.9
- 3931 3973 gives 3.2 angstrom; 11.8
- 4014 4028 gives -3.6 angstrom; 16.7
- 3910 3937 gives -0.6 angstrom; 12.9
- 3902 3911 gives -0.9 angstrom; 13.6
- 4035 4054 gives -4.6 angstrom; 16.8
